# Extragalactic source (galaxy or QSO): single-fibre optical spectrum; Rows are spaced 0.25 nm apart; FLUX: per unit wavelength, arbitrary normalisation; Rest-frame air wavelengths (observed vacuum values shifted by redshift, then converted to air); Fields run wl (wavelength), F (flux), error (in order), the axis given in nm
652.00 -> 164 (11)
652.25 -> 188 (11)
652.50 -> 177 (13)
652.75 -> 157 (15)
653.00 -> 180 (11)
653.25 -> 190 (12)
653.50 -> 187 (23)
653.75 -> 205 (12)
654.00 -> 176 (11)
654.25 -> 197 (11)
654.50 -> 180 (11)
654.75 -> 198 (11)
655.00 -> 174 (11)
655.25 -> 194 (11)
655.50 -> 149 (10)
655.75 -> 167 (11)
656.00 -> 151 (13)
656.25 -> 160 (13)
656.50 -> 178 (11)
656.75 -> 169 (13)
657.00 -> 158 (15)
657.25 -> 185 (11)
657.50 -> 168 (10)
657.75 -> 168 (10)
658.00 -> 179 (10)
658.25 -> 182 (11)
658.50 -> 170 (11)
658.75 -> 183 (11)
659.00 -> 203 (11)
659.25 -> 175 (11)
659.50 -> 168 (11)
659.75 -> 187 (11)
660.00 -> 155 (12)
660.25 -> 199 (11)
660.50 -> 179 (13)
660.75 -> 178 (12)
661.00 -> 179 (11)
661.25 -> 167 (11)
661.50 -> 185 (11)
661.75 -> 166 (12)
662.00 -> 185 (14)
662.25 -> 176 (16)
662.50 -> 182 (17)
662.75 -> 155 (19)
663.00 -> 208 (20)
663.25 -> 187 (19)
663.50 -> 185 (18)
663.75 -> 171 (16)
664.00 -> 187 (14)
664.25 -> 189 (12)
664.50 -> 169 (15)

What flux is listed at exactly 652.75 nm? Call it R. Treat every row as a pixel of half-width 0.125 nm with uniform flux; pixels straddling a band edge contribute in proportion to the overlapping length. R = 157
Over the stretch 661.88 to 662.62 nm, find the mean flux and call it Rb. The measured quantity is 181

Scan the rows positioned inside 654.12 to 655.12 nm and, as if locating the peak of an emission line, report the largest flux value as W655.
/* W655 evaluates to 198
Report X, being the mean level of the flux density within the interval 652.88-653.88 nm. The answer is 190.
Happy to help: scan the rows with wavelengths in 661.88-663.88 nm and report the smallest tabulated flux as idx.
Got 155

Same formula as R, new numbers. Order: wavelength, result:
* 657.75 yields 168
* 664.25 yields 189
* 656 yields 151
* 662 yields 185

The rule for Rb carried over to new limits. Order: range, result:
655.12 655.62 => 172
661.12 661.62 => 176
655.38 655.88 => 158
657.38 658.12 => 172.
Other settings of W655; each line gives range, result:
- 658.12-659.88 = 203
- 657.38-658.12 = 179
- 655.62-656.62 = 178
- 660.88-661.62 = 185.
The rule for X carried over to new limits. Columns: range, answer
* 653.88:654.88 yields 188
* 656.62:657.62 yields 170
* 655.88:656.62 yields 163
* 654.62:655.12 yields 186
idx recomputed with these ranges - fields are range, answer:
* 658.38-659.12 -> 170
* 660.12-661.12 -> 178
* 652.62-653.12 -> 157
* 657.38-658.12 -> 168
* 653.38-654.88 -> 176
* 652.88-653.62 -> 180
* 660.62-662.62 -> 166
